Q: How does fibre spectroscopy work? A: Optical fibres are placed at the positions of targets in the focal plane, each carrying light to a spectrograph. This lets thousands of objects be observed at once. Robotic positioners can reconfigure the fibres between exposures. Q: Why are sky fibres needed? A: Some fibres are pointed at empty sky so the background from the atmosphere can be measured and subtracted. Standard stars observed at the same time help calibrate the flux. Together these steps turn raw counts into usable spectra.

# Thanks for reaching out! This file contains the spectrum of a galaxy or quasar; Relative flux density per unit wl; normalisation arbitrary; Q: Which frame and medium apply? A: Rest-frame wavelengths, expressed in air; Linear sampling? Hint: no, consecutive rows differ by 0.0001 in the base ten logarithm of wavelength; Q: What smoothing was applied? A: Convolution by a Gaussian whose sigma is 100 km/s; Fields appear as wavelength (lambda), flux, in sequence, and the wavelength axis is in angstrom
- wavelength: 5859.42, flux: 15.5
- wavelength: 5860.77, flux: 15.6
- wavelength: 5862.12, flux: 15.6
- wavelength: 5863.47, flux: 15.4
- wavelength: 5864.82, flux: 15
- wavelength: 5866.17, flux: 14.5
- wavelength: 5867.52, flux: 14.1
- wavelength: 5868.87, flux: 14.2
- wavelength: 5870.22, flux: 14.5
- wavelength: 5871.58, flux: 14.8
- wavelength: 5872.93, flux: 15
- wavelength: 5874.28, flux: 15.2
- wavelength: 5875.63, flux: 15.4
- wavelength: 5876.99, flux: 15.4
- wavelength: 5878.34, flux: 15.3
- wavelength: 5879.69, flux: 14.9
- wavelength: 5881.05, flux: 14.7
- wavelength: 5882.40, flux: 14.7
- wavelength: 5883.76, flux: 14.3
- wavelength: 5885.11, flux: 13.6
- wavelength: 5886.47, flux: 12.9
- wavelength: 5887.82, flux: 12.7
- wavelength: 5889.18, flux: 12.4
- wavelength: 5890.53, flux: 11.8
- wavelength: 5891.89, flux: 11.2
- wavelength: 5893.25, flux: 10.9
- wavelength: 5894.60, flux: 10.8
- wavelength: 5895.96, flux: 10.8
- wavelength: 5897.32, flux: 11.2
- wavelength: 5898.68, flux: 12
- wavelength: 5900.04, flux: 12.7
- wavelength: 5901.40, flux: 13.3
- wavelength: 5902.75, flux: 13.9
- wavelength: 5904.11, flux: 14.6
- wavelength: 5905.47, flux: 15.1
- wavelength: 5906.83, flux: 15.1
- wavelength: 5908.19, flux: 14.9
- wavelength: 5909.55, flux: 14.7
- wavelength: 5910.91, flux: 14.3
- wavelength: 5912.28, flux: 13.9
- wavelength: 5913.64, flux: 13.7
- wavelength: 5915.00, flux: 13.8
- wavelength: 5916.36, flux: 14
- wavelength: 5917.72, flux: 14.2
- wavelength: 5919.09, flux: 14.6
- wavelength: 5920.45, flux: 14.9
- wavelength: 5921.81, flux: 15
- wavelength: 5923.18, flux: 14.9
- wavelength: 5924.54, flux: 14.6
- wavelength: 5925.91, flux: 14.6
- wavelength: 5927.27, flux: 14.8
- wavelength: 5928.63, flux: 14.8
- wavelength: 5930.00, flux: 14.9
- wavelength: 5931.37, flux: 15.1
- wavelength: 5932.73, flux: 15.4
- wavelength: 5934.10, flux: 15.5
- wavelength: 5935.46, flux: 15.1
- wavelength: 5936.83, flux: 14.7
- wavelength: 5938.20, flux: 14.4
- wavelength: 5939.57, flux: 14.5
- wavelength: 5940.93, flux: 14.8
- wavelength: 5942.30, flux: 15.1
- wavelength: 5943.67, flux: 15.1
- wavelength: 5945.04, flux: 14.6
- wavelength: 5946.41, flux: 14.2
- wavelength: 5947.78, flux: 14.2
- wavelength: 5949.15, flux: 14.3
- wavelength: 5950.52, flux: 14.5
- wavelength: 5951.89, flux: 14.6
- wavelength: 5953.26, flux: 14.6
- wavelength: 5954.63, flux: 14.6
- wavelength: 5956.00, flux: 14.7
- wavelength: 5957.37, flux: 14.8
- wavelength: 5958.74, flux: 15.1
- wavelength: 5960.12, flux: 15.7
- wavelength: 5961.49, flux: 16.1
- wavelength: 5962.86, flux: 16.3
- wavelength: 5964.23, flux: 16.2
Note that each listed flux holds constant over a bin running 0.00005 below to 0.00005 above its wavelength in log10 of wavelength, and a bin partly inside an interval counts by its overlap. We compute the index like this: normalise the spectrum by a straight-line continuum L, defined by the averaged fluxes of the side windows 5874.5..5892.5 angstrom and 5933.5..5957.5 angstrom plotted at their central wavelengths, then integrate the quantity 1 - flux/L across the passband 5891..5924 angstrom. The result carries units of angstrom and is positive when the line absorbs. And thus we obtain 1.5 angstrom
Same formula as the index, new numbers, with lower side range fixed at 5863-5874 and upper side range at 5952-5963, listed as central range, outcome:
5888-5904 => 3.0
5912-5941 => 0.7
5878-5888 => 0.4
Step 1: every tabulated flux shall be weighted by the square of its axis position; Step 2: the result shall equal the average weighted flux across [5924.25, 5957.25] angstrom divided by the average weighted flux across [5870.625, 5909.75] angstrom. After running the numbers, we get 1.10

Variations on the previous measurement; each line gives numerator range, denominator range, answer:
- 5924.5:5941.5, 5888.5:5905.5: 1.23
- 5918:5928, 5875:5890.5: 1.06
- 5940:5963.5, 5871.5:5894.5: 1.11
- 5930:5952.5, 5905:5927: 1.03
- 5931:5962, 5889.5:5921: 1.13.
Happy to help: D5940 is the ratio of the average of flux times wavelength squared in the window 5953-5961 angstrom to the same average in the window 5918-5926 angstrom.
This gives 1.03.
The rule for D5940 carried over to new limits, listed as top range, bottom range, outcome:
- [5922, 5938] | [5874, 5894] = 1.11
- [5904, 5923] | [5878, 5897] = 1.14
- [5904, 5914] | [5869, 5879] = 0.98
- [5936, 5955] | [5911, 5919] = 1.05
